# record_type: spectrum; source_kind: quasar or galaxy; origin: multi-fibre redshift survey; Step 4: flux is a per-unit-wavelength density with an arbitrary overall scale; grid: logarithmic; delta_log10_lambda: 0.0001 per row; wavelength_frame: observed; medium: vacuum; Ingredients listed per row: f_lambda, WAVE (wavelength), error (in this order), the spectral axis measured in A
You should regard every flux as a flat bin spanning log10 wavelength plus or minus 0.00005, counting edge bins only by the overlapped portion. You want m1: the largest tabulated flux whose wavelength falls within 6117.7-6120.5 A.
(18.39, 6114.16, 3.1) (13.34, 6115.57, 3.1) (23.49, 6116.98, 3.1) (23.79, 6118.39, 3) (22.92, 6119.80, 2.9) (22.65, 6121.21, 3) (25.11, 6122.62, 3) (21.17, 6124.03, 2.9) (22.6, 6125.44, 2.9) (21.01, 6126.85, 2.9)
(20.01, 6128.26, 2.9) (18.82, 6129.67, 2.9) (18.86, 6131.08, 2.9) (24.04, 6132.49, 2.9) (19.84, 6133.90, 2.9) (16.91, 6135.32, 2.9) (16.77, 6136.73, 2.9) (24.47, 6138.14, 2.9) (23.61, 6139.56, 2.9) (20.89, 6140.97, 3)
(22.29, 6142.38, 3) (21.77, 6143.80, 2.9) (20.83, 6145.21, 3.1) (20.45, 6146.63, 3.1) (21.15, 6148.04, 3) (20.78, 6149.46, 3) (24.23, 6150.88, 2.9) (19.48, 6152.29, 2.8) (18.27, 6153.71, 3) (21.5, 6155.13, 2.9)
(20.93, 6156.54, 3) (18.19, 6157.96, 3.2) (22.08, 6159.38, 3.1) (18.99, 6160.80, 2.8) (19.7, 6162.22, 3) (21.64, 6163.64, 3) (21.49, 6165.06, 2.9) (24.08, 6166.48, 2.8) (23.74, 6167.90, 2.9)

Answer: 23.79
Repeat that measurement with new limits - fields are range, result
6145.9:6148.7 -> 21.15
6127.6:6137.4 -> 24.04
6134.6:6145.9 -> 24.47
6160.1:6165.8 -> 21.64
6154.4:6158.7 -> 21.5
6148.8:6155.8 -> 24.23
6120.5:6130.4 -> 25.11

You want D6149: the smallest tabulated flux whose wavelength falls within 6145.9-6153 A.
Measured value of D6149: 19.48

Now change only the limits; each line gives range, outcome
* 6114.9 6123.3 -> 13.34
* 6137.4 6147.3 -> 20.45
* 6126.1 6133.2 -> 18.82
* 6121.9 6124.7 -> 21.17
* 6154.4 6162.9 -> 18.19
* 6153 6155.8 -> 18.27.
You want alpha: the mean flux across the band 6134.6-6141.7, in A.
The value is 20.5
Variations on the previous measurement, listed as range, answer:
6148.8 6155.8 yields 20.8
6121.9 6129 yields 22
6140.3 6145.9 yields 21.5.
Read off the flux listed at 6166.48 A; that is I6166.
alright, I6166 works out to 24.08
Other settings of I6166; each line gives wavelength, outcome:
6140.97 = 20.89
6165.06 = 21.49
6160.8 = 18.99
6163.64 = 21.64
